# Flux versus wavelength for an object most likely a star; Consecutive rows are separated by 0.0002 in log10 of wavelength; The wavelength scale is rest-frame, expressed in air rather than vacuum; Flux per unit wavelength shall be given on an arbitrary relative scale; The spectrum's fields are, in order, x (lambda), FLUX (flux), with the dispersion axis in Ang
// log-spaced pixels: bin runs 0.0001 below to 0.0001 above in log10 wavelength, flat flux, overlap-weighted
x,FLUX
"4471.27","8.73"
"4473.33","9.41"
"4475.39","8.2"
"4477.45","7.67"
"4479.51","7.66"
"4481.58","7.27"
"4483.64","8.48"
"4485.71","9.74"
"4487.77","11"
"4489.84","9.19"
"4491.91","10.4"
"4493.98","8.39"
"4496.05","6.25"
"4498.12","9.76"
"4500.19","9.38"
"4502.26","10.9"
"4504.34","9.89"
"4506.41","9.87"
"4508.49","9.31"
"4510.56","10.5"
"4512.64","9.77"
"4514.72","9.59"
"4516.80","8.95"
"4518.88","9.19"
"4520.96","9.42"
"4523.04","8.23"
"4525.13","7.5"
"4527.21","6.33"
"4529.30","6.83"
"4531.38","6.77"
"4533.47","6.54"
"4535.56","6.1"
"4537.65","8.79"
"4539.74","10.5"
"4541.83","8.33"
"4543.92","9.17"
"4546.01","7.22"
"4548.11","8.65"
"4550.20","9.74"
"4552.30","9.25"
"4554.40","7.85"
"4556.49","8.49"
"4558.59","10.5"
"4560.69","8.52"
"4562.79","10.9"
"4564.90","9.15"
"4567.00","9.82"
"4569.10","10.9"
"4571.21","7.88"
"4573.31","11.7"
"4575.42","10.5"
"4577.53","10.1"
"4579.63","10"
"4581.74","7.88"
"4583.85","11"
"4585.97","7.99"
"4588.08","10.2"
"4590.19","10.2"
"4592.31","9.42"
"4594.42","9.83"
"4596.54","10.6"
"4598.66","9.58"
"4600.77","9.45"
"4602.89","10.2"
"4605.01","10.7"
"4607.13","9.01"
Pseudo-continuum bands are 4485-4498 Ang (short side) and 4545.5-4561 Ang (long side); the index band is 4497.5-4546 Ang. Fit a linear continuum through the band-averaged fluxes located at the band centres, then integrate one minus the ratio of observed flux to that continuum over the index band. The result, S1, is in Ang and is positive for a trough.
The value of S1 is 1.6 Ang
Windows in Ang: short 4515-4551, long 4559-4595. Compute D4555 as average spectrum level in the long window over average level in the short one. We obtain 1.20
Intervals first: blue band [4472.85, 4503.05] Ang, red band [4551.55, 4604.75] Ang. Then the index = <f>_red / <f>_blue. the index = 1.1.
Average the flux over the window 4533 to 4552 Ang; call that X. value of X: 8.43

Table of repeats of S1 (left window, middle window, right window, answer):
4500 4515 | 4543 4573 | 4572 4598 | 2.2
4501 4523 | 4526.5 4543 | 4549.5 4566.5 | 3.3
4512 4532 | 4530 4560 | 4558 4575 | 2.4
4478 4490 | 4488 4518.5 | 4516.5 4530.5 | -3.8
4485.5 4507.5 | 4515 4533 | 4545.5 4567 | 2.7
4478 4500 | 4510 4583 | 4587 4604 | 4.1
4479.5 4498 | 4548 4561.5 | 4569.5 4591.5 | 0.7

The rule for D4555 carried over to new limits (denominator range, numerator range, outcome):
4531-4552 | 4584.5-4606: 1.19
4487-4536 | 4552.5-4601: 1.10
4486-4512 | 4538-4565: 0.95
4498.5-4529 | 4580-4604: 1.06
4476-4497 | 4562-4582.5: 1.15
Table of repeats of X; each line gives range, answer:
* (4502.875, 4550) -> 8.56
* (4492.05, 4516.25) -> 9.45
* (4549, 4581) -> 9.67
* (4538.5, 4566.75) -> 9.12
